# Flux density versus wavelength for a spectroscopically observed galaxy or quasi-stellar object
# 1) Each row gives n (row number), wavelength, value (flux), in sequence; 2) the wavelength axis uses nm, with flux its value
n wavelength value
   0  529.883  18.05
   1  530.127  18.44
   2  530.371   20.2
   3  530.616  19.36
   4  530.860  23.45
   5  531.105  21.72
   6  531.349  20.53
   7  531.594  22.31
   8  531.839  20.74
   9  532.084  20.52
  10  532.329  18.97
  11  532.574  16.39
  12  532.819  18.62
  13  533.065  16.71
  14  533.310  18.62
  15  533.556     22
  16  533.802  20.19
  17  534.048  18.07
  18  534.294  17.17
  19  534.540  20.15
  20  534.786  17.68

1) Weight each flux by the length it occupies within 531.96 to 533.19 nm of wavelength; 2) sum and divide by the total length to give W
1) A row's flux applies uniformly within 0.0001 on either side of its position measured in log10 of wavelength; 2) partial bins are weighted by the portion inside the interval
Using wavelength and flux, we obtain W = 18.3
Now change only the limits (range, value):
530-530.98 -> 20.3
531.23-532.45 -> 20.6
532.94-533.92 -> 19.4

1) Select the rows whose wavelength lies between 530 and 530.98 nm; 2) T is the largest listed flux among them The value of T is 23.45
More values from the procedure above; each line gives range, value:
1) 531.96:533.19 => 20.52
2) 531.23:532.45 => 22.31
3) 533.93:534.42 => 18.07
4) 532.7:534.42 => 22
